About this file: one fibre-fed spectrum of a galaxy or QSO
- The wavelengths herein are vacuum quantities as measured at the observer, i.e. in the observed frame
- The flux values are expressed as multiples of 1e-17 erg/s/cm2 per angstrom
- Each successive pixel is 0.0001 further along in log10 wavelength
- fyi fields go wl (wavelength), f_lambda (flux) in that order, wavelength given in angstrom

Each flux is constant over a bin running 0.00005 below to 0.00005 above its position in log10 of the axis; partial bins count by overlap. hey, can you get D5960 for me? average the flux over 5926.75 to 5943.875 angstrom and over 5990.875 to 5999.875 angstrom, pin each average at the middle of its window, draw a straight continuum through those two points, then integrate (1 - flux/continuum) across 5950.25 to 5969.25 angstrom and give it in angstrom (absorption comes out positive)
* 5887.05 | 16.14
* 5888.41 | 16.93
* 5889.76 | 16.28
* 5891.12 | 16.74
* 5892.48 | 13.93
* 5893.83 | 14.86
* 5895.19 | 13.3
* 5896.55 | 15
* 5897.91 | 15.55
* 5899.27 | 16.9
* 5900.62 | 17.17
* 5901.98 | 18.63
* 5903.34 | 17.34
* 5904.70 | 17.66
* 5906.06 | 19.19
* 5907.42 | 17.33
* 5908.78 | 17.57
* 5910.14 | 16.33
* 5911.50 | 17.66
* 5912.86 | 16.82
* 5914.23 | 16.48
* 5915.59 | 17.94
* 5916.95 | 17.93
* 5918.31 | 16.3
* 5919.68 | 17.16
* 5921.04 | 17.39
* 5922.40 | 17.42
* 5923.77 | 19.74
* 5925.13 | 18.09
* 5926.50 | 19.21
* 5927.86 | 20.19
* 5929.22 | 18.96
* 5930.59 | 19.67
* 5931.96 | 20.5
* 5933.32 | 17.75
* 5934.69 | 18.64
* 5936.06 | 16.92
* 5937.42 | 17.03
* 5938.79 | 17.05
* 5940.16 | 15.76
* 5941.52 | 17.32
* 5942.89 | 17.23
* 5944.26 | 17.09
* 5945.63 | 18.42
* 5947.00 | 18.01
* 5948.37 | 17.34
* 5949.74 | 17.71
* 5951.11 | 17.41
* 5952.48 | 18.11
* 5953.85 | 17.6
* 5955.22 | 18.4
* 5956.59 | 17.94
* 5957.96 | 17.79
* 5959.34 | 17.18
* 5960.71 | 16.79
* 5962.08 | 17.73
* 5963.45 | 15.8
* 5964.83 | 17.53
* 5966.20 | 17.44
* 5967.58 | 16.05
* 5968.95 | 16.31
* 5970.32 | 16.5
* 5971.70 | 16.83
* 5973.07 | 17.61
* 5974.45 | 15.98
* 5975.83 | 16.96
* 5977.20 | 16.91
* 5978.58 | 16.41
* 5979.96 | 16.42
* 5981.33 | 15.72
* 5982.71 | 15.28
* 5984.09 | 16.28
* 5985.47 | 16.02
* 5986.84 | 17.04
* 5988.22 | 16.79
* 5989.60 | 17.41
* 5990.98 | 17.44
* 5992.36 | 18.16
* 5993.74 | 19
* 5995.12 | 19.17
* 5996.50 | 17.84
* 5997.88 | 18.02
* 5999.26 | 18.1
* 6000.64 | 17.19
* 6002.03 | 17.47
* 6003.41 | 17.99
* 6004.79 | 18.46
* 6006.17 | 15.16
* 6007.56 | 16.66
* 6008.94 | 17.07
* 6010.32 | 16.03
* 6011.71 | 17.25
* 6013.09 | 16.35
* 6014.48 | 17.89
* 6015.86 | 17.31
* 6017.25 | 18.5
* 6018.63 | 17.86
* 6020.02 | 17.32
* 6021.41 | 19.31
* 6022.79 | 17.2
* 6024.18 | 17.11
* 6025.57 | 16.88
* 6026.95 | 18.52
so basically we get 0.9 angstrom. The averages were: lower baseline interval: 18.1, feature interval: 17.3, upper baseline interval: 18.3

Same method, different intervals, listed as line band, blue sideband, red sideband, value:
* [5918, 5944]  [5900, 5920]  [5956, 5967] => -1.00 angstrom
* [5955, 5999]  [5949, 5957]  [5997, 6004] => 1.78 angstrom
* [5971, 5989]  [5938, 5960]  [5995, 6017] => 0.97 angstrom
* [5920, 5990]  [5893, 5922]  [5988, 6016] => -0.94 angstrom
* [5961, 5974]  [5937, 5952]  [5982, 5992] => 0.09 angstrom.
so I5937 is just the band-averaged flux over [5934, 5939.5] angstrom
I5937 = 17.4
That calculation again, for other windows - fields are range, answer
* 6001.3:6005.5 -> 18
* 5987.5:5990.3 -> 17.1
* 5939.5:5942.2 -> 16.6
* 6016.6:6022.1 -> 18.2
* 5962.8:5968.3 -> 16.7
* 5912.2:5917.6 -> 17.3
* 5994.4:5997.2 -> 18.5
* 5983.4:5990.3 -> 16.7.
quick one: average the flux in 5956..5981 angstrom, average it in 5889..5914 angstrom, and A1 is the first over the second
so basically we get 1.02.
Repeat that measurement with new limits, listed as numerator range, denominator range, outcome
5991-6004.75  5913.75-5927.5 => 1.01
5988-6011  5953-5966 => 1.01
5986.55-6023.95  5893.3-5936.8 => 1.00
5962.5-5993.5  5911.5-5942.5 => 0.93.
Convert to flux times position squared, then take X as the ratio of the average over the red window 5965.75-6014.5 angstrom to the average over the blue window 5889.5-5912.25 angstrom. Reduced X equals 1.1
